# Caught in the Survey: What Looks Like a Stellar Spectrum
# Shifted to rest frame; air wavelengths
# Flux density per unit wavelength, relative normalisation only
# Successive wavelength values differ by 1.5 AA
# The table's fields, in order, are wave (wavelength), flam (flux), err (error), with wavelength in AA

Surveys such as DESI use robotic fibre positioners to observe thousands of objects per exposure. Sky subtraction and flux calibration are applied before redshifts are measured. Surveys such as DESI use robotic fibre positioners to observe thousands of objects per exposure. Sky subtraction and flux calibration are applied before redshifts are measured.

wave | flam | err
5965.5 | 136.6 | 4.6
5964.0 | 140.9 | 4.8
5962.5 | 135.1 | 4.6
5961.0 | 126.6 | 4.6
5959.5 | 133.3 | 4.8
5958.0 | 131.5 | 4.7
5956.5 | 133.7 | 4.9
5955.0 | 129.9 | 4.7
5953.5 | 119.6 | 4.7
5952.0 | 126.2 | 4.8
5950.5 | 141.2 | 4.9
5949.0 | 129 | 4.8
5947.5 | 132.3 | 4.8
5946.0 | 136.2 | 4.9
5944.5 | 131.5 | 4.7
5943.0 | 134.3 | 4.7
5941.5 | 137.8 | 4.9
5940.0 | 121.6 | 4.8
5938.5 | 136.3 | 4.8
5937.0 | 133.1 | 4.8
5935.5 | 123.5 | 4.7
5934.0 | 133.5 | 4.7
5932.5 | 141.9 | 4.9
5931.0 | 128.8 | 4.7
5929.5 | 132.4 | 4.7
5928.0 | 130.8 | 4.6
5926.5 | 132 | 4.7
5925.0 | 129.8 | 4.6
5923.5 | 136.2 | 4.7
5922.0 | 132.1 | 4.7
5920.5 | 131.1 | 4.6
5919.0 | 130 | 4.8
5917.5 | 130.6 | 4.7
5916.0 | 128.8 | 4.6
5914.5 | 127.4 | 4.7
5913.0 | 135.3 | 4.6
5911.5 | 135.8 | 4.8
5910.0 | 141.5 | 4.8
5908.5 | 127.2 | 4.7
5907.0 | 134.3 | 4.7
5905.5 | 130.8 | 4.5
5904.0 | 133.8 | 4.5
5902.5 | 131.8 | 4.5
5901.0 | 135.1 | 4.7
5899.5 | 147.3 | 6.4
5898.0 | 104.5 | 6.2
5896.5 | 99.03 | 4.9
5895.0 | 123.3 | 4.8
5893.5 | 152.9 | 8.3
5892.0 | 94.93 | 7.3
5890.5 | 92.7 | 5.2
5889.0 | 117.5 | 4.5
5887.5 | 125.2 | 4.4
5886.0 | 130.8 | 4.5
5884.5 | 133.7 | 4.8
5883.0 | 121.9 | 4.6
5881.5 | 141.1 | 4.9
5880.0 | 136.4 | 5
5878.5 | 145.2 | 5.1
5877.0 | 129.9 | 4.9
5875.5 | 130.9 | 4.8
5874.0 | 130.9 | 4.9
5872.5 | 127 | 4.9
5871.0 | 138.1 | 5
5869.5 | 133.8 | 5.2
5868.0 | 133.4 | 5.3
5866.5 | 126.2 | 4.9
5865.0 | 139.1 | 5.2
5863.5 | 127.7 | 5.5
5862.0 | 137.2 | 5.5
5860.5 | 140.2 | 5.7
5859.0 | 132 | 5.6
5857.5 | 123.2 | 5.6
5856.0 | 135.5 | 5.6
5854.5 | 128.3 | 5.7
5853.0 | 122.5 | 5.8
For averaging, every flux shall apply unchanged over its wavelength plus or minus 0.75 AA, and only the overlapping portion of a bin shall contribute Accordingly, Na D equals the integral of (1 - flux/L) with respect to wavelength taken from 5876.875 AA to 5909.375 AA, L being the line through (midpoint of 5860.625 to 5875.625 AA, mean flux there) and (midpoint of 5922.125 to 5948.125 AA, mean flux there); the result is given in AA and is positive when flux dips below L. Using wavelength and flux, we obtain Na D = 1.4 AA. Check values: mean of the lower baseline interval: 133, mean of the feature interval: 127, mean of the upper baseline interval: 132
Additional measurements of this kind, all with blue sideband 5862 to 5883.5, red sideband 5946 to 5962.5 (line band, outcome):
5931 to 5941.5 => -0.04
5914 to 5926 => 0.09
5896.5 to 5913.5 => 0.17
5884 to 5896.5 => 1.22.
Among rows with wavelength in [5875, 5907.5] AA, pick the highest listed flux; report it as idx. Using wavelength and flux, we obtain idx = 152.9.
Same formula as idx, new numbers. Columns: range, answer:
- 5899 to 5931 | 147.3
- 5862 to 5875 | 139.1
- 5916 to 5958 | 141.9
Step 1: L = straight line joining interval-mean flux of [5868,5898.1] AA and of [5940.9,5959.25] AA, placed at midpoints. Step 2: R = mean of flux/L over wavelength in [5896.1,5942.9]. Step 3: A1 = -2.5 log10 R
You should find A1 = -0.01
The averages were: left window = 126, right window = 132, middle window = 131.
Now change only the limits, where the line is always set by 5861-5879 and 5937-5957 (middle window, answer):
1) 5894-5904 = 0.06 mag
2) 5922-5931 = 0.00 mag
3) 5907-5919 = 0.00 mag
